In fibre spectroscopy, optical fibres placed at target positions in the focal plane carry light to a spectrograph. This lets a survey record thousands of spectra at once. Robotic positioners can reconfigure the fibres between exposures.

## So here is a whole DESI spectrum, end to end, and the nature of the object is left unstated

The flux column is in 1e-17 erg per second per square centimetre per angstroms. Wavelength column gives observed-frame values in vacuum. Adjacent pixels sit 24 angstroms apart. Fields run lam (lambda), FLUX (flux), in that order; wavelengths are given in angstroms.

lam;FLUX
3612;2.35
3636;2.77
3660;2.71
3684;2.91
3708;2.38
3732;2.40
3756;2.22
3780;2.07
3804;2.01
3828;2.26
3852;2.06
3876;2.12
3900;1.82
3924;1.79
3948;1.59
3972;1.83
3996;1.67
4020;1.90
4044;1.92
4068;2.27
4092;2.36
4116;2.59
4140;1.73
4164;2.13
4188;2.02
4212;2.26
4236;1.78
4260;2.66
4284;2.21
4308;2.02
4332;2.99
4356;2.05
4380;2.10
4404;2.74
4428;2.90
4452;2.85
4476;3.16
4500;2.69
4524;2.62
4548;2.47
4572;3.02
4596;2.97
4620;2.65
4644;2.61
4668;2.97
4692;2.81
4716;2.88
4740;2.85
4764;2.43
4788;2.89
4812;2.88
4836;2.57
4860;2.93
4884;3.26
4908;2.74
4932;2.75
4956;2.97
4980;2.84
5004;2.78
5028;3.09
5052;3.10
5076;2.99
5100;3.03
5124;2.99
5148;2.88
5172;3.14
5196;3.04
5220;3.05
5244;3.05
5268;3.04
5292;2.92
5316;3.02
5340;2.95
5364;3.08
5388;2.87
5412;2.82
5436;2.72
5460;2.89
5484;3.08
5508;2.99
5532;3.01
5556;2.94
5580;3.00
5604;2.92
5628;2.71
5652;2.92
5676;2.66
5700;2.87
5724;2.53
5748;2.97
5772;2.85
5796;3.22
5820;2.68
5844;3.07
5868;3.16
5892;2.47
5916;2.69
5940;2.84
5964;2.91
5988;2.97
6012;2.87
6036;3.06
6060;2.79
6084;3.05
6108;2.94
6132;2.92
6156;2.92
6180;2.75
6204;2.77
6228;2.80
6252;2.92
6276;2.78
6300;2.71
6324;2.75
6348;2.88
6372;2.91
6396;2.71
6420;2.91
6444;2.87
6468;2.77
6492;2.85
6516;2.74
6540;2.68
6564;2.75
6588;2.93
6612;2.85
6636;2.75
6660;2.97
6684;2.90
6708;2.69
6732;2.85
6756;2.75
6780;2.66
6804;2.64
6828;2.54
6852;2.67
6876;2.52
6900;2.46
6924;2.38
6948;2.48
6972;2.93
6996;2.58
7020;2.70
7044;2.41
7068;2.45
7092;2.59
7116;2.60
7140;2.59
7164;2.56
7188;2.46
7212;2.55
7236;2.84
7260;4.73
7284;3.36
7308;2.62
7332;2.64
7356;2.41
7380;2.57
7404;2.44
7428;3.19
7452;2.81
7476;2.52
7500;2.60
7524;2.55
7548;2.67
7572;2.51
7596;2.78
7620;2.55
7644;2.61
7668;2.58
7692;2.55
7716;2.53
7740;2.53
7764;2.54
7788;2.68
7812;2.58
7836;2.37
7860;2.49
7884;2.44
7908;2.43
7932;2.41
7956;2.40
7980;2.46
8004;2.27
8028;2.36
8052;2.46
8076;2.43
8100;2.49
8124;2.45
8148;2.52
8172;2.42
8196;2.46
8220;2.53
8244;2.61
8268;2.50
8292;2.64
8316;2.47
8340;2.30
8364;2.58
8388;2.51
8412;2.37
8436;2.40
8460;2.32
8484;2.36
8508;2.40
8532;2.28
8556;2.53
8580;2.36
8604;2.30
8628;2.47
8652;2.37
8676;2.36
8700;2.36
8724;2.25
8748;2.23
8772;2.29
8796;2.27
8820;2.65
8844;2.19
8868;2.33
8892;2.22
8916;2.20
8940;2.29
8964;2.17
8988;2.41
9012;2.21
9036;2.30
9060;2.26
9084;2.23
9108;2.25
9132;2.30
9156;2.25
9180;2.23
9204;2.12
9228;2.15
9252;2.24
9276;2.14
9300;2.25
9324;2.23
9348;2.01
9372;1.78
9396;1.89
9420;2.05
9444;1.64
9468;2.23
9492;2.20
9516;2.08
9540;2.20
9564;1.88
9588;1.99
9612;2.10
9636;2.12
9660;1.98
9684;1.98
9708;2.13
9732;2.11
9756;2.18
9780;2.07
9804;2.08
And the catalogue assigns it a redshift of 0.11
